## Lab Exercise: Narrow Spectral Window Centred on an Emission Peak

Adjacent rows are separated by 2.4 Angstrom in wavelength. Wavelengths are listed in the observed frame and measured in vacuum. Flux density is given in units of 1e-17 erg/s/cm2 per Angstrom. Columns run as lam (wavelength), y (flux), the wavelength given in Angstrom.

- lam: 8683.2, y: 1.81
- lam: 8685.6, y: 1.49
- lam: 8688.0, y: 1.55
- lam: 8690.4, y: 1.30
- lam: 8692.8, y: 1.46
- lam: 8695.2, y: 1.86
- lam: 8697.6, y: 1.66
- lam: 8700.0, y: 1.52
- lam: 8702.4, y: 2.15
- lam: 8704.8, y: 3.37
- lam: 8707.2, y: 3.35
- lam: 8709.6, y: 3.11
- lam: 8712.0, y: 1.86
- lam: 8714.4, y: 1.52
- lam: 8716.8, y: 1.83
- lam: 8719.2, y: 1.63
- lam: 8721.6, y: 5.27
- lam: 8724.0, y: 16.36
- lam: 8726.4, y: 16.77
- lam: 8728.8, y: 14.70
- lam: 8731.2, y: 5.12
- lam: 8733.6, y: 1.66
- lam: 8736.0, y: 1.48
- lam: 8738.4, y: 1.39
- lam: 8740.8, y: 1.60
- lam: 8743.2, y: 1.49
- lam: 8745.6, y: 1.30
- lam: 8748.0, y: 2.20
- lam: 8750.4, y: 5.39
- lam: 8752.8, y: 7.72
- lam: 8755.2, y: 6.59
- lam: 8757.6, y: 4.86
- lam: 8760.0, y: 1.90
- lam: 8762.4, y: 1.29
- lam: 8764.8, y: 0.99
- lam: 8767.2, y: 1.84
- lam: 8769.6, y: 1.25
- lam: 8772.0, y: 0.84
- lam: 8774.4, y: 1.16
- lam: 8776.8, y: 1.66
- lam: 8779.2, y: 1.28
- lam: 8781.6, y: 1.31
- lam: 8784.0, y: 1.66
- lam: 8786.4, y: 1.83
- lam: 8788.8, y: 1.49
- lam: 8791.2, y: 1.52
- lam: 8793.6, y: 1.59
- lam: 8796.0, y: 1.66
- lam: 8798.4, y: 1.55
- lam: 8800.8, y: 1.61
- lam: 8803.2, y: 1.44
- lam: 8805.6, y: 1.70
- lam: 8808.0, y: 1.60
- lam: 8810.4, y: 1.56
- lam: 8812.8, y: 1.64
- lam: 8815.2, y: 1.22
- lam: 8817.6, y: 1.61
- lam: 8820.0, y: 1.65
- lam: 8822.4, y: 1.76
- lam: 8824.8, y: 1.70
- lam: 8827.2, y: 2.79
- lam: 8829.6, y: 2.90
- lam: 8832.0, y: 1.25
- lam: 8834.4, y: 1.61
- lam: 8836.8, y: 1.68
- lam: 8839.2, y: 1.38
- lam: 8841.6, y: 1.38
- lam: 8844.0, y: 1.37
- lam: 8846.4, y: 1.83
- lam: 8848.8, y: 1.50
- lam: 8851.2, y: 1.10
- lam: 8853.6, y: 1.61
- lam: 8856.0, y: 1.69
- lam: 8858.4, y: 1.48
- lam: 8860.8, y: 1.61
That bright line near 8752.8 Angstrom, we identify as [N II]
